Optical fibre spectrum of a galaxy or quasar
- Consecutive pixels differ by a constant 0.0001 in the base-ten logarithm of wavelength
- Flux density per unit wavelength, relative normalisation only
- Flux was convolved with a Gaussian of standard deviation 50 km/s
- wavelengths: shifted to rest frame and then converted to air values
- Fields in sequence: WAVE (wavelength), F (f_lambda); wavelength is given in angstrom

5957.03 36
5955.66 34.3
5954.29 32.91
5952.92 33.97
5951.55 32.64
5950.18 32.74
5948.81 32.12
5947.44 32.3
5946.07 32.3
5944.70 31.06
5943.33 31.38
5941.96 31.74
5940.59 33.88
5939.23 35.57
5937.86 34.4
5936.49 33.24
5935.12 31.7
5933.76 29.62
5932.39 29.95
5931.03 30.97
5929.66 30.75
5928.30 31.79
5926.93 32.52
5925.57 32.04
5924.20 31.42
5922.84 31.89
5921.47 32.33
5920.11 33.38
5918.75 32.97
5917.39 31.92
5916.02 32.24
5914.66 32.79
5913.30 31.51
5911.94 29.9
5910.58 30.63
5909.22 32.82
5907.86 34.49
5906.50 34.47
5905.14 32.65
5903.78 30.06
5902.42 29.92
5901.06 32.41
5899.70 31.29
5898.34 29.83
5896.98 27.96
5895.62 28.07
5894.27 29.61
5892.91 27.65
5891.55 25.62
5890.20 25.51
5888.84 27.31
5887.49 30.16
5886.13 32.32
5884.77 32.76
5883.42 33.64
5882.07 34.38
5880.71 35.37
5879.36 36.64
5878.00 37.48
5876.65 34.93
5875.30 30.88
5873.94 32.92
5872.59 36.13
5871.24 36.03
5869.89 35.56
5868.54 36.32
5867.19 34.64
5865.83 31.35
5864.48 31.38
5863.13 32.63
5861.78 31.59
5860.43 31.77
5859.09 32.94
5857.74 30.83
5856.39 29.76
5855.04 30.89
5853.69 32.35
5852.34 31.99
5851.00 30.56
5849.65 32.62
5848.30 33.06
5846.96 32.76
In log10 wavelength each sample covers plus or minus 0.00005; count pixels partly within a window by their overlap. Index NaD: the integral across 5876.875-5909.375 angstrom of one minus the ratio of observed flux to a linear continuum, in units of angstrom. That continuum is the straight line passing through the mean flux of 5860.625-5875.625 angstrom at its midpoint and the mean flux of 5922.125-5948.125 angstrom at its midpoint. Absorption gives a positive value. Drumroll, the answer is 1.6 angstrom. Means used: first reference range 33.6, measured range 31.4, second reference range 32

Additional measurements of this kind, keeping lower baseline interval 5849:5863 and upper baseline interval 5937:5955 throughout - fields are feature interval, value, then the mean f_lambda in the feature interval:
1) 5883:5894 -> 0.9 angstrom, 29.3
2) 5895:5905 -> 0.7 angstrom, 30.1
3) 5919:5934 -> 0.4 angstrom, 31.6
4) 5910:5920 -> 0.2 angstrom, 31.8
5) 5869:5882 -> -1.3 angstrom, 35.1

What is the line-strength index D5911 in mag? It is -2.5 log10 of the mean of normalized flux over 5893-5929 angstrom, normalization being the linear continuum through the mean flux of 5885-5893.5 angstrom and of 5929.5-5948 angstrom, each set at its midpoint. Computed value -0.05 mag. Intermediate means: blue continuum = 28.3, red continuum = 32.1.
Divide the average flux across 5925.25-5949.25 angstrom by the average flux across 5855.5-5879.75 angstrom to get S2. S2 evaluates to 0.96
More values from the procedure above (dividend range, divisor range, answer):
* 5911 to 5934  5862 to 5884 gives 0.92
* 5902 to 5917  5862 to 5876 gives 0.95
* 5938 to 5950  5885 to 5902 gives 1.12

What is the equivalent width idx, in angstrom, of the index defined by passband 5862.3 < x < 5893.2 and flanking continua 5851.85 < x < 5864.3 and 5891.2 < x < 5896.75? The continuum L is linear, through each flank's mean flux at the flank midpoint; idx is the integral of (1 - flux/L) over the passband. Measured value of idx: -3.28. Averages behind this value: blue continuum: 31.6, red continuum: 27.9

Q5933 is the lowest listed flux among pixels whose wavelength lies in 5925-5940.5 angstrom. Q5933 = 29.62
